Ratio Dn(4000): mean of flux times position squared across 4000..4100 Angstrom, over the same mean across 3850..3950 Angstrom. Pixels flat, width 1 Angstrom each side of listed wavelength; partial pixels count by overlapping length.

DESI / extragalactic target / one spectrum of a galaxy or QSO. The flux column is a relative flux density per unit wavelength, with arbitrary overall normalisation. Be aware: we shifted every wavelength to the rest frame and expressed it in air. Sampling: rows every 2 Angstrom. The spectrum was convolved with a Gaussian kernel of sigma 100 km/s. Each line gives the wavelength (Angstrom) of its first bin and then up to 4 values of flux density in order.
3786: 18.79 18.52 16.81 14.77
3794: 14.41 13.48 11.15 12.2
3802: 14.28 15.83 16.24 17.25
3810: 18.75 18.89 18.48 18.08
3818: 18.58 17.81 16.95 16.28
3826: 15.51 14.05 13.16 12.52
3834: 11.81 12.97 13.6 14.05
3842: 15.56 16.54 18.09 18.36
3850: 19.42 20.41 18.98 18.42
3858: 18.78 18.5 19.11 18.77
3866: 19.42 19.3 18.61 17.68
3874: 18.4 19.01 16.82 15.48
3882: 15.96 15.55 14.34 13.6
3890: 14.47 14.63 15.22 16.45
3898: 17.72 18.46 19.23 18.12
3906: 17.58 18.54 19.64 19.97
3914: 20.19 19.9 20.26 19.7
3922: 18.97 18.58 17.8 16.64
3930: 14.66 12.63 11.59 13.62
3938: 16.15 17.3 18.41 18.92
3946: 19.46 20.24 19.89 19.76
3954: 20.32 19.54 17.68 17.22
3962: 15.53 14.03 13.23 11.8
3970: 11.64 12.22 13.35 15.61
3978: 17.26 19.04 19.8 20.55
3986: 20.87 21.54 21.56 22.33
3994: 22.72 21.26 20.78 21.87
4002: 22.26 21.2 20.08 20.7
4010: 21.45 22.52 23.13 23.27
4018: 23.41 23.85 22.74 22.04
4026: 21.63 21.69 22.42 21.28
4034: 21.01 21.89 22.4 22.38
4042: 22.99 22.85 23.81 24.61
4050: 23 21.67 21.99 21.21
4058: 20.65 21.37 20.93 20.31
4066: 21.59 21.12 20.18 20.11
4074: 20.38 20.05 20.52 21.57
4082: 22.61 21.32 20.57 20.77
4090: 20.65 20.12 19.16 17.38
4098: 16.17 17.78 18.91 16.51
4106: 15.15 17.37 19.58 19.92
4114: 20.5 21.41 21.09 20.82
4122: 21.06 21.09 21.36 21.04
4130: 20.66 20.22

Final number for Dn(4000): 1.31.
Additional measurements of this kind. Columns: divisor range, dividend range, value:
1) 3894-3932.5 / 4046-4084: 1.27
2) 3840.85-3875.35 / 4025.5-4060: 1.32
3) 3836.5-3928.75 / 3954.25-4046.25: 1.20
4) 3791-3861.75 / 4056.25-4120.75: 1.41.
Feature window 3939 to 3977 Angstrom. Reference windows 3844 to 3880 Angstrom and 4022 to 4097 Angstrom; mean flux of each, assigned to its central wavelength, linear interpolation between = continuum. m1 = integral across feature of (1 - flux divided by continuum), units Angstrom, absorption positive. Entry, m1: 6.2 Angstrom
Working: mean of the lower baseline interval 18.6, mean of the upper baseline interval 21.4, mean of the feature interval 16.6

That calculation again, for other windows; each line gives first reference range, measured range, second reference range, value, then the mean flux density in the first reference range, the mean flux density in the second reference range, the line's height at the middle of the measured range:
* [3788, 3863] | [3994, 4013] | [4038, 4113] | -2.1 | 16.2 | 20.5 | 19.3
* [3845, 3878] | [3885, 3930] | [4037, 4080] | 4.1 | 18.8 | 21.6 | 19.4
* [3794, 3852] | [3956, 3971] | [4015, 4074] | 3.7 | 15.8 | 22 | 19.7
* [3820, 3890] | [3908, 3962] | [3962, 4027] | 1.0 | 16.6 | 19.6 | 18.3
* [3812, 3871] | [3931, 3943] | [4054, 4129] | 2.1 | 17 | 20.1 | 18.2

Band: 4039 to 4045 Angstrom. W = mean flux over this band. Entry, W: 22.7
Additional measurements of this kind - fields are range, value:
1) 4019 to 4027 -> 22.6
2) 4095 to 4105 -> 17.4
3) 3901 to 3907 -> 18.3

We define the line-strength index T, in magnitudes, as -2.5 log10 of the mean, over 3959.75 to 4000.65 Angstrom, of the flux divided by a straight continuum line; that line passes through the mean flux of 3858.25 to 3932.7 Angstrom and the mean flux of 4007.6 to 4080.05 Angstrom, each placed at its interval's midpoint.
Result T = 0.13 mag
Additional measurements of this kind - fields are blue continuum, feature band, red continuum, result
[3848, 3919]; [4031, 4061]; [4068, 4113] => -0.16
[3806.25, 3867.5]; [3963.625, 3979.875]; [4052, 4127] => 0.32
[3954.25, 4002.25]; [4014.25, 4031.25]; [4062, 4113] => -0.21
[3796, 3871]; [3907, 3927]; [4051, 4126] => -0.09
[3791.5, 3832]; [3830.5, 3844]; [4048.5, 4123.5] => 0.18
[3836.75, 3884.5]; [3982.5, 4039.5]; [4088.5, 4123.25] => -0.18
